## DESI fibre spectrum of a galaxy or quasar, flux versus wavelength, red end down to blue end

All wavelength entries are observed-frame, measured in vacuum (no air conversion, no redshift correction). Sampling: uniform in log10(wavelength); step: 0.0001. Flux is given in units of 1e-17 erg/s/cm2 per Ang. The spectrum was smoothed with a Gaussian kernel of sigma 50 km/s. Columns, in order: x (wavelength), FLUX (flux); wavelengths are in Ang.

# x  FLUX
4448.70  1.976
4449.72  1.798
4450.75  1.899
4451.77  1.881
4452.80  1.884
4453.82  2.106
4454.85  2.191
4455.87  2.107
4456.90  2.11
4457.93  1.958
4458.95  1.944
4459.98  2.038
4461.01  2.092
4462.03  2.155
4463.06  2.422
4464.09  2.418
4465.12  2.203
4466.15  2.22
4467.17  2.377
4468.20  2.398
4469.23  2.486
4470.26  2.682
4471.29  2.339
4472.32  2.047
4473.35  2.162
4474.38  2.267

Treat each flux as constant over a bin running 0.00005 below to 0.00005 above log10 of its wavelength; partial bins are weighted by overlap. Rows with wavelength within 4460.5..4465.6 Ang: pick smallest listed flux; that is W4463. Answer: 2.092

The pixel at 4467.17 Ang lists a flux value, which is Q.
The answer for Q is 2.377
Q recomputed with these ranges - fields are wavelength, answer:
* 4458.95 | 1.944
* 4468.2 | 2.398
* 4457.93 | 1.958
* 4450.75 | 1.899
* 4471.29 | 2.339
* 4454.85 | 2.191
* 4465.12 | 2.203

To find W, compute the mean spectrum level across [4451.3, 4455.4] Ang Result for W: 2.02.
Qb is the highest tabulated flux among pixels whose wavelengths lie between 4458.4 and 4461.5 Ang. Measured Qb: 2.092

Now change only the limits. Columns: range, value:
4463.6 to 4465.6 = 2.418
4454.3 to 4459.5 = 2.191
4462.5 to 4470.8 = 2.682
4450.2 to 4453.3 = 1.899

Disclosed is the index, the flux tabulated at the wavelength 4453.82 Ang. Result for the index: 2.106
